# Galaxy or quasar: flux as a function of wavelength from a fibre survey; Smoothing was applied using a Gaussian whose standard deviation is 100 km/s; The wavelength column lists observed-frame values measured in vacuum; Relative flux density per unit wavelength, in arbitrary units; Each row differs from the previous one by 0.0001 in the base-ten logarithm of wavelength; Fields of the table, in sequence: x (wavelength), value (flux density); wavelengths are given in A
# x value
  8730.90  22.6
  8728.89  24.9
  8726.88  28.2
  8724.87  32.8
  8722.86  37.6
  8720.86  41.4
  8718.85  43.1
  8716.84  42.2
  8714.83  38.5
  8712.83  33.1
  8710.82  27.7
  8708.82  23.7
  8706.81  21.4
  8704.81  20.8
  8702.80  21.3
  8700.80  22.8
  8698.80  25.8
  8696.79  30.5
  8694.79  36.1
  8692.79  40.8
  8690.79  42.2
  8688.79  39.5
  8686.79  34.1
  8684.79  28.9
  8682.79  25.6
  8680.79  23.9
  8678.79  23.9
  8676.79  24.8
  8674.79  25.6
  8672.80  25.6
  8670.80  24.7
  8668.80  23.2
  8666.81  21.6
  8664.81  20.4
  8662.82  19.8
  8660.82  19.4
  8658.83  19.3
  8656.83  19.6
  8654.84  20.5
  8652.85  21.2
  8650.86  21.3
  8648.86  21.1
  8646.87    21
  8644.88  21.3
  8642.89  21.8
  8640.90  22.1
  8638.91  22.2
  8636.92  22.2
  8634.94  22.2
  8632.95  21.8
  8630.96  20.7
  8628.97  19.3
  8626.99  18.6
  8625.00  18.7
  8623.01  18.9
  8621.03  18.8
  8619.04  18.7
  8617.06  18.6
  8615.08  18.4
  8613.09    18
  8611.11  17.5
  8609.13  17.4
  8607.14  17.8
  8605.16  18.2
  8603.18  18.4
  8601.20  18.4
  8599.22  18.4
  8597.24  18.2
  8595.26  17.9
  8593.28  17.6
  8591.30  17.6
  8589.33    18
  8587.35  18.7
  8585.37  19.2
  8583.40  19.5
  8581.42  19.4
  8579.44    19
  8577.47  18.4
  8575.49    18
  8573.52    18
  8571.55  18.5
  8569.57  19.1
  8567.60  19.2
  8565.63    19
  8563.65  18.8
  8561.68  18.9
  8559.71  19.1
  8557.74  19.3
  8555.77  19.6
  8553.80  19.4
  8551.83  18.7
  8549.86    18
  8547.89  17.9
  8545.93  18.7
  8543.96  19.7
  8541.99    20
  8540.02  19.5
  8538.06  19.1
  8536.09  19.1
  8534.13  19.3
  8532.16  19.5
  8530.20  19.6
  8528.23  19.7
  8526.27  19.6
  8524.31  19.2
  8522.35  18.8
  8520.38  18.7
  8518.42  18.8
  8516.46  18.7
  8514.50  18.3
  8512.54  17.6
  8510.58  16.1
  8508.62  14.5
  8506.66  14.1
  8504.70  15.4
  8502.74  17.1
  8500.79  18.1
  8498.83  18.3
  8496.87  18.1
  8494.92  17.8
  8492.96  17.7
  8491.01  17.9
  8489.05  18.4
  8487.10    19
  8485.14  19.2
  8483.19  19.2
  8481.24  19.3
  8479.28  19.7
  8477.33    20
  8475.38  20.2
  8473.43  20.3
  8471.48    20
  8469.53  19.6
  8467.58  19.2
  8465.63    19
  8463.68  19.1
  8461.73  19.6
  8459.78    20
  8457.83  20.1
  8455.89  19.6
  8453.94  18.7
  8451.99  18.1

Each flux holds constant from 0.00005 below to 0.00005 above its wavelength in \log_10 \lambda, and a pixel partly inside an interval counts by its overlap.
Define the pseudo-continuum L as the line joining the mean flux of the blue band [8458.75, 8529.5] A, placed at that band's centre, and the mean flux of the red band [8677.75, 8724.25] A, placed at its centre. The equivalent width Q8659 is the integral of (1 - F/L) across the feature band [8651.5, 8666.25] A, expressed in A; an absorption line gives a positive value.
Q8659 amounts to 4.5 A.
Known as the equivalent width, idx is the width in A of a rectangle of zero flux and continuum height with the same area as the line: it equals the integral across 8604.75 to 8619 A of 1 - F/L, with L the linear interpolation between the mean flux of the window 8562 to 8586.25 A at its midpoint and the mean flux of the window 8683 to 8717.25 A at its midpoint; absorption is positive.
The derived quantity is 2.8 A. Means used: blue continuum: 18.8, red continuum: 30.8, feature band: 18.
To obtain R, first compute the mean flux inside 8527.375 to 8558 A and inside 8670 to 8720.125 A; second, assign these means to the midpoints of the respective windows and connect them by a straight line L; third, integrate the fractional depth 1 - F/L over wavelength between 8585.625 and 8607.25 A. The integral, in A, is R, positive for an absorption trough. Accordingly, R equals 4.5 A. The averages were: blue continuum 19.2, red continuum 29.9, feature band 18.2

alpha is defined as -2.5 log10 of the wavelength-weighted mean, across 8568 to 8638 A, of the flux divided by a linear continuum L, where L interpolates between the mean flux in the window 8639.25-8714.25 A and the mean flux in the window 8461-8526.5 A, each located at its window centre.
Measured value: 0.197 mag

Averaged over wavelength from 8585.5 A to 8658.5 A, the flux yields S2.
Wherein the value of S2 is 19.5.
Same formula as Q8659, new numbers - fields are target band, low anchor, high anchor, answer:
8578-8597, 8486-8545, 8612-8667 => 0.9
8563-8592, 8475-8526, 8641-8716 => 3.6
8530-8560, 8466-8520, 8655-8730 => 2.5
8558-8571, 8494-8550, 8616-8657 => 0.1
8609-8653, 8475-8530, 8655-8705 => 7.4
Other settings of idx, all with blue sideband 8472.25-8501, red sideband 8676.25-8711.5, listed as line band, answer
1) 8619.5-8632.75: 3.19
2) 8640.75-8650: 1.73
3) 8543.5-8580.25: 5.94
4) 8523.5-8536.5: 0.93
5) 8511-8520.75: 0.97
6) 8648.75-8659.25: 2.44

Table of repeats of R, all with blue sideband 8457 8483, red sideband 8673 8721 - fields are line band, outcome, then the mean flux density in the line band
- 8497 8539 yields 7.5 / 18.1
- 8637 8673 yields 9.0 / 21.4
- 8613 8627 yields 4.3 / 18.6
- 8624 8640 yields 3.9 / 20.7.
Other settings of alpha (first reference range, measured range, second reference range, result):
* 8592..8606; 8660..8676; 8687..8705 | 0.23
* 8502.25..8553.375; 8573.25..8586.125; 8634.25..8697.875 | 0.11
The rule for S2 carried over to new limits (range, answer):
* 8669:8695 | 30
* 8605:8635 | 18.9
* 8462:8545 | 18.6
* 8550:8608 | 18.6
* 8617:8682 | 21.4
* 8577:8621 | 18.3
